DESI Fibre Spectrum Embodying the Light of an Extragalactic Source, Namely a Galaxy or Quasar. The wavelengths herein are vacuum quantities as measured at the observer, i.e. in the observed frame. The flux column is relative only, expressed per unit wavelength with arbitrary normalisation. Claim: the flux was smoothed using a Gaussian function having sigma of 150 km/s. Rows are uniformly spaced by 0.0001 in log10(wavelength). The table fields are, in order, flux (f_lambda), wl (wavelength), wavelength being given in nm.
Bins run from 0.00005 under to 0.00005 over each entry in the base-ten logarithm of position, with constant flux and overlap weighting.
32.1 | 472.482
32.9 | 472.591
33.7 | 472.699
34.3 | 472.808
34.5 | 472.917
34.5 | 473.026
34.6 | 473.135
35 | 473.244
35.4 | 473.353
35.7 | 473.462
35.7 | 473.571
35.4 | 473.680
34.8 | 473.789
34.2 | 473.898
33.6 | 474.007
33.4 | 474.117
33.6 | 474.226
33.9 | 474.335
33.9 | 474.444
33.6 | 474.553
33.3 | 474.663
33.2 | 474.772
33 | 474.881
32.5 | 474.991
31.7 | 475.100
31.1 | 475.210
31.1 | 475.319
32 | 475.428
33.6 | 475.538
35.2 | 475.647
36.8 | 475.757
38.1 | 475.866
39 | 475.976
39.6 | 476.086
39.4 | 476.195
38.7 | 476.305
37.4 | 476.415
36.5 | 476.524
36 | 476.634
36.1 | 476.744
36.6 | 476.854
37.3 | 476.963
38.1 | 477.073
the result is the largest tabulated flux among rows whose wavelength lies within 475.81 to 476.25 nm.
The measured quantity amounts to 39.6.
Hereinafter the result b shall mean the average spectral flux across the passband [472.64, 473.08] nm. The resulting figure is 34.3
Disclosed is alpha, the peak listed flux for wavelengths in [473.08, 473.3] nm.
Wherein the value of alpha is 35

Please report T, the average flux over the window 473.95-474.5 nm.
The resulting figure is 33.7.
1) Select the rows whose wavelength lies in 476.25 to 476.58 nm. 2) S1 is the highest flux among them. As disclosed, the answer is 38.7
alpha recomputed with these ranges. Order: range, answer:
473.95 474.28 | 33.6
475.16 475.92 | 38.1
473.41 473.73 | 35.7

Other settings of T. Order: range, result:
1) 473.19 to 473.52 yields 35.4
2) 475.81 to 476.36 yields 38.9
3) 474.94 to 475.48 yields 31.7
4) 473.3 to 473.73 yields 35.6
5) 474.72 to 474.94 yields 33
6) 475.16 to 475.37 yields 31.2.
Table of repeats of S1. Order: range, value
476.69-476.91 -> 36.6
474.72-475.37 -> 33.2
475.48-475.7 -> 35.2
